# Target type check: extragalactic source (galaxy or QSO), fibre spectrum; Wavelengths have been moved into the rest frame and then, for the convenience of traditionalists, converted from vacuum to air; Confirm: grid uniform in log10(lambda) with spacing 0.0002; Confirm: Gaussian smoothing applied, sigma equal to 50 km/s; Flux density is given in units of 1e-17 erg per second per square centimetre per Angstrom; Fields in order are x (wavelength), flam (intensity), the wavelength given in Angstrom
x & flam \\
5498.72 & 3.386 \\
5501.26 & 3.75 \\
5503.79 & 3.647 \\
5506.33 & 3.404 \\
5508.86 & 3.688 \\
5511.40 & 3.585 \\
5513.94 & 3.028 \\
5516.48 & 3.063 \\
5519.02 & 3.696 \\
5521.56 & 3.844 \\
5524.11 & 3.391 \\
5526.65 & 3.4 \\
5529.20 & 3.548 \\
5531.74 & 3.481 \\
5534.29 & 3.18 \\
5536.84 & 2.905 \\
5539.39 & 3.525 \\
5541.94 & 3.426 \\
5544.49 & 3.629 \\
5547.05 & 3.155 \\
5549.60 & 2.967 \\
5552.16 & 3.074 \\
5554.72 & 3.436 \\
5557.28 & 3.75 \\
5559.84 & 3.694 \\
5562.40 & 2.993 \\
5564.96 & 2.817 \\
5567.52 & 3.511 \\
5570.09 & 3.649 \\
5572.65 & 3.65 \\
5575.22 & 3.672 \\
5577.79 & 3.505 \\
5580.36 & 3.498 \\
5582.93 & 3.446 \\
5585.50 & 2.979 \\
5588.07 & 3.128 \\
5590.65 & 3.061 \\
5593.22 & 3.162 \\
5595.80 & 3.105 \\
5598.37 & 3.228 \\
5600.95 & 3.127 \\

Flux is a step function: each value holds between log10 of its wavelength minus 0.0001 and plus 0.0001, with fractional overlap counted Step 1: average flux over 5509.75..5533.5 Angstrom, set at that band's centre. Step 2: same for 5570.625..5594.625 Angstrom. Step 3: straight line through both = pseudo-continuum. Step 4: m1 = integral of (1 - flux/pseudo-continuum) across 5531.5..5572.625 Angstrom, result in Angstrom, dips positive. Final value 0.8 Angstrom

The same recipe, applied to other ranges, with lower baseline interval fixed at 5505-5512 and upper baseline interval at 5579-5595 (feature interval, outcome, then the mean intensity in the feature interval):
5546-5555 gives 0.7 Angstrom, 3.13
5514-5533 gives 0.2 Angstrom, 3.46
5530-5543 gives 0.5 Angstrom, 3.31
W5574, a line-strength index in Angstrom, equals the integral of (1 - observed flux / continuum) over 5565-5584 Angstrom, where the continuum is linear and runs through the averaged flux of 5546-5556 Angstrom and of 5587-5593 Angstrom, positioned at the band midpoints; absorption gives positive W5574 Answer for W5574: -2.4 Angstrom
